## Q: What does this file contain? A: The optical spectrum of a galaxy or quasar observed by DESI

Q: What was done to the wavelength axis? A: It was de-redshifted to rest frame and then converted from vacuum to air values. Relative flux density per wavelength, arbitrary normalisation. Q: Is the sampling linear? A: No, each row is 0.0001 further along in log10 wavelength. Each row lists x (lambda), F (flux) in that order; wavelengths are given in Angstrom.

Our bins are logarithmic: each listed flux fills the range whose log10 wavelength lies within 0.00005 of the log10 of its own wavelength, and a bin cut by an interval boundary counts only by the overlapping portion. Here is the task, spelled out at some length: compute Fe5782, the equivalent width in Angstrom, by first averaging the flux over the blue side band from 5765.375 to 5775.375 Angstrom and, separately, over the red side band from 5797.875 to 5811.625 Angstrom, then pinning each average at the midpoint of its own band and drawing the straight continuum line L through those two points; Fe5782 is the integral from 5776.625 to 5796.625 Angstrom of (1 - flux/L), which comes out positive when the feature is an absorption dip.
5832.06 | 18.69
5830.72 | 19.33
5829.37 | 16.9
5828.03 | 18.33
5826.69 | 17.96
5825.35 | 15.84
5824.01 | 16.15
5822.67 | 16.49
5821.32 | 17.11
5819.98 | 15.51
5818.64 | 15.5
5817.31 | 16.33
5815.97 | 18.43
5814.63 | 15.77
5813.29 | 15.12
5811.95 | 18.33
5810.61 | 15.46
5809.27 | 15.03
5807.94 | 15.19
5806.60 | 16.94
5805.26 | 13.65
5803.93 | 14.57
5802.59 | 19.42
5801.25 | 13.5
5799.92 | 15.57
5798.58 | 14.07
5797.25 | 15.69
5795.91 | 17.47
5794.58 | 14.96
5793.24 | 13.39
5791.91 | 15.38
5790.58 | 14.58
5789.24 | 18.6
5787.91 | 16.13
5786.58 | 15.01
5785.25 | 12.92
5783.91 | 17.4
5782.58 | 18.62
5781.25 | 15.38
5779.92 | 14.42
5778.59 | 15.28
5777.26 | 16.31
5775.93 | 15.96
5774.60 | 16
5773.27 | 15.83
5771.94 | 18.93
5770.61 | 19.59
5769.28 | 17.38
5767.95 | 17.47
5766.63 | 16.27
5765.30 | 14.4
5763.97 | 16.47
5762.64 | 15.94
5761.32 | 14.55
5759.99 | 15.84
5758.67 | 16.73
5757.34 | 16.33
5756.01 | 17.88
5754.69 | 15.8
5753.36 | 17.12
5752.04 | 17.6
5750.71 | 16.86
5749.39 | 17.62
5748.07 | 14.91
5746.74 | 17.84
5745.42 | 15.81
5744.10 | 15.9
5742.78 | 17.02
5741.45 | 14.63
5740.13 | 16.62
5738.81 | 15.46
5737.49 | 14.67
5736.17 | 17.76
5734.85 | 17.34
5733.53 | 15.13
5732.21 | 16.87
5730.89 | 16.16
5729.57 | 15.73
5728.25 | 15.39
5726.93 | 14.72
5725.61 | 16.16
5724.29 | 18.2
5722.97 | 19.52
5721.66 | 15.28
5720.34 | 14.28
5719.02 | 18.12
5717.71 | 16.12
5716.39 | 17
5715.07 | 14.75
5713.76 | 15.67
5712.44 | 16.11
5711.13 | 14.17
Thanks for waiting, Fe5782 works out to 0.75 Angstrom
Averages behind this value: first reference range 17.2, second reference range 15.4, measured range 15.7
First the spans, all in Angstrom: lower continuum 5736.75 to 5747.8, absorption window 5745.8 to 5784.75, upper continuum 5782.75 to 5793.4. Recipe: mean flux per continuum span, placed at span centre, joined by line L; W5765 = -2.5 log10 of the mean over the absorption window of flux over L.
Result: -0.05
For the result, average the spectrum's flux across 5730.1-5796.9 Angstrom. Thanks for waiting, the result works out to 16.2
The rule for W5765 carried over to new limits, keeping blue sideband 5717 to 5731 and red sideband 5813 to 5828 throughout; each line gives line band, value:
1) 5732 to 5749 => 0.01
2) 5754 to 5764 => 0.02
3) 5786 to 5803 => 0.06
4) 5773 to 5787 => 0.05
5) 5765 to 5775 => -0.04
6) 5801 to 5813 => 0.04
